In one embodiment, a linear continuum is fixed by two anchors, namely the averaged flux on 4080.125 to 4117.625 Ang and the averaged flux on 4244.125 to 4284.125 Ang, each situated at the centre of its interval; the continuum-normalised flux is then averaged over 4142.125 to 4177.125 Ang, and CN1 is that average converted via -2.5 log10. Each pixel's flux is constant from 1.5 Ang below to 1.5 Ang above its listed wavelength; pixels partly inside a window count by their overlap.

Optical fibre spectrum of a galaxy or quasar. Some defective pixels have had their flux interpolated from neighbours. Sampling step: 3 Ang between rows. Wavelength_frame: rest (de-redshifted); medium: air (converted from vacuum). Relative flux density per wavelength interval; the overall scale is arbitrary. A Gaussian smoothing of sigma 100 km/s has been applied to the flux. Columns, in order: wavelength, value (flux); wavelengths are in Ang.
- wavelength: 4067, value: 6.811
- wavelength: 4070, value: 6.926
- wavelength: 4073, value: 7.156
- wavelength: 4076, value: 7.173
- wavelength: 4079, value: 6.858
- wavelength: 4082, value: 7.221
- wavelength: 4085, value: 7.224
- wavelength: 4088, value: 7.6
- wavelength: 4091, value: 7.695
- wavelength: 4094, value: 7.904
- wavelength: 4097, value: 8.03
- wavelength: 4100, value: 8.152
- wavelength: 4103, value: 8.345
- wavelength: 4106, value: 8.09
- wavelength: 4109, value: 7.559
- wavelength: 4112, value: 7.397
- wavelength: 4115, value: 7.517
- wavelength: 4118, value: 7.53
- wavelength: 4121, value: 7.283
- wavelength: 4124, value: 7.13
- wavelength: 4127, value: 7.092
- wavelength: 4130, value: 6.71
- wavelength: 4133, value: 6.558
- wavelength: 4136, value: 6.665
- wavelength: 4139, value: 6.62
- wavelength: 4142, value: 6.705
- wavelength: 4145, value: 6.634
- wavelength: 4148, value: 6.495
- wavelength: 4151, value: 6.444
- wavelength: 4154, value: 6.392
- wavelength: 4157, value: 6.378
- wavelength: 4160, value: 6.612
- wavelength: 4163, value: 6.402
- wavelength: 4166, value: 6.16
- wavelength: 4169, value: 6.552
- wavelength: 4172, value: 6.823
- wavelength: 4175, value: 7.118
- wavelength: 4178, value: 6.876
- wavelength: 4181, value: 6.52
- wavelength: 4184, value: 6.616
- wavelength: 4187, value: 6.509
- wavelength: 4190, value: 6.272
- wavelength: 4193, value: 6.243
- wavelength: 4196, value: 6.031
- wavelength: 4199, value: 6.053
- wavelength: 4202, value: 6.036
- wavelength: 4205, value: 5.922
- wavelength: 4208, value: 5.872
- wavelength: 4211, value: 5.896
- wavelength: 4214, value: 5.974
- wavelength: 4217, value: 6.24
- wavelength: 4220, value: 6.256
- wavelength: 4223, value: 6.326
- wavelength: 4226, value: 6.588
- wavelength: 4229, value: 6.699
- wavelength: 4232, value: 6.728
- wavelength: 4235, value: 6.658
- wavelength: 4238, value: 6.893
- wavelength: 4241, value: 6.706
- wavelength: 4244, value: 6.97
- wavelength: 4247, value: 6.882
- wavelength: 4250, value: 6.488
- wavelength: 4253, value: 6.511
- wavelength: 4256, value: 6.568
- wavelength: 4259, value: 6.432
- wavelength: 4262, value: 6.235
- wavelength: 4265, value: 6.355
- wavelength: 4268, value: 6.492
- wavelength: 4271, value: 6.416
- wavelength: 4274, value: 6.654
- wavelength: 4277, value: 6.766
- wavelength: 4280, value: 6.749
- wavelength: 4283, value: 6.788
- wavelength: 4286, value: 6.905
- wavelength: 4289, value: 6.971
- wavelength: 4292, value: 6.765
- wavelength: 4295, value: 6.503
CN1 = 0.12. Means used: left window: 7.71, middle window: 6.56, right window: 6.58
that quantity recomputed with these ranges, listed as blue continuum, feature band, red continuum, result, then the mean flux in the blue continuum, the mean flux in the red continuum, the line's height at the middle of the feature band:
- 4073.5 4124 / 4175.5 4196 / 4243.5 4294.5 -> 0.10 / 7.58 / 6.63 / 7.09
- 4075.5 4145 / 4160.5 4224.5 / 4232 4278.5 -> 0.10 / 7.34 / 6.61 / 6.92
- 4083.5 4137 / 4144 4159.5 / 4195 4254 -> 0.10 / 7.48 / 6.39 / 7.08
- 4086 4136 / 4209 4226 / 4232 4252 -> 0.12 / 7.51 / 6.76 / 6.9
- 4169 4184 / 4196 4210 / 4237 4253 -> 0.14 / 6.78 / 6.76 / 6.77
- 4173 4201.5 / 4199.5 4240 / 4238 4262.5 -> 0.04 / 6.46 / 6.63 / 6.55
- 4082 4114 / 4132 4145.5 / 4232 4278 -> 0.13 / 7.77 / 6.6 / 7.47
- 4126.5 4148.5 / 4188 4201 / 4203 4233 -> 0.04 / 6.68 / 6.24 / 6.37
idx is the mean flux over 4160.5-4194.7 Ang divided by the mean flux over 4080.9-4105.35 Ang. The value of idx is 0.84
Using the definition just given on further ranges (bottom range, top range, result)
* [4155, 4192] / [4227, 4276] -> 1.01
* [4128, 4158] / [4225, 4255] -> 1.02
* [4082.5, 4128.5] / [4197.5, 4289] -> 0.85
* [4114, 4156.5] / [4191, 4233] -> 0.91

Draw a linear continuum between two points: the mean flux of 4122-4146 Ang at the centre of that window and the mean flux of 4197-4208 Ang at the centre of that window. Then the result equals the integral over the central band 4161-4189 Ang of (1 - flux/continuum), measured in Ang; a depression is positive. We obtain -1.4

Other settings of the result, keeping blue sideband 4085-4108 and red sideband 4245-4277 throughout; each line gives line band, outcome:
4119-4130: 0.8 Ang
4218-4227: 0.6 Ang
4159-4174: 1.6 Ang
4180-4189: 0.8 Ang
